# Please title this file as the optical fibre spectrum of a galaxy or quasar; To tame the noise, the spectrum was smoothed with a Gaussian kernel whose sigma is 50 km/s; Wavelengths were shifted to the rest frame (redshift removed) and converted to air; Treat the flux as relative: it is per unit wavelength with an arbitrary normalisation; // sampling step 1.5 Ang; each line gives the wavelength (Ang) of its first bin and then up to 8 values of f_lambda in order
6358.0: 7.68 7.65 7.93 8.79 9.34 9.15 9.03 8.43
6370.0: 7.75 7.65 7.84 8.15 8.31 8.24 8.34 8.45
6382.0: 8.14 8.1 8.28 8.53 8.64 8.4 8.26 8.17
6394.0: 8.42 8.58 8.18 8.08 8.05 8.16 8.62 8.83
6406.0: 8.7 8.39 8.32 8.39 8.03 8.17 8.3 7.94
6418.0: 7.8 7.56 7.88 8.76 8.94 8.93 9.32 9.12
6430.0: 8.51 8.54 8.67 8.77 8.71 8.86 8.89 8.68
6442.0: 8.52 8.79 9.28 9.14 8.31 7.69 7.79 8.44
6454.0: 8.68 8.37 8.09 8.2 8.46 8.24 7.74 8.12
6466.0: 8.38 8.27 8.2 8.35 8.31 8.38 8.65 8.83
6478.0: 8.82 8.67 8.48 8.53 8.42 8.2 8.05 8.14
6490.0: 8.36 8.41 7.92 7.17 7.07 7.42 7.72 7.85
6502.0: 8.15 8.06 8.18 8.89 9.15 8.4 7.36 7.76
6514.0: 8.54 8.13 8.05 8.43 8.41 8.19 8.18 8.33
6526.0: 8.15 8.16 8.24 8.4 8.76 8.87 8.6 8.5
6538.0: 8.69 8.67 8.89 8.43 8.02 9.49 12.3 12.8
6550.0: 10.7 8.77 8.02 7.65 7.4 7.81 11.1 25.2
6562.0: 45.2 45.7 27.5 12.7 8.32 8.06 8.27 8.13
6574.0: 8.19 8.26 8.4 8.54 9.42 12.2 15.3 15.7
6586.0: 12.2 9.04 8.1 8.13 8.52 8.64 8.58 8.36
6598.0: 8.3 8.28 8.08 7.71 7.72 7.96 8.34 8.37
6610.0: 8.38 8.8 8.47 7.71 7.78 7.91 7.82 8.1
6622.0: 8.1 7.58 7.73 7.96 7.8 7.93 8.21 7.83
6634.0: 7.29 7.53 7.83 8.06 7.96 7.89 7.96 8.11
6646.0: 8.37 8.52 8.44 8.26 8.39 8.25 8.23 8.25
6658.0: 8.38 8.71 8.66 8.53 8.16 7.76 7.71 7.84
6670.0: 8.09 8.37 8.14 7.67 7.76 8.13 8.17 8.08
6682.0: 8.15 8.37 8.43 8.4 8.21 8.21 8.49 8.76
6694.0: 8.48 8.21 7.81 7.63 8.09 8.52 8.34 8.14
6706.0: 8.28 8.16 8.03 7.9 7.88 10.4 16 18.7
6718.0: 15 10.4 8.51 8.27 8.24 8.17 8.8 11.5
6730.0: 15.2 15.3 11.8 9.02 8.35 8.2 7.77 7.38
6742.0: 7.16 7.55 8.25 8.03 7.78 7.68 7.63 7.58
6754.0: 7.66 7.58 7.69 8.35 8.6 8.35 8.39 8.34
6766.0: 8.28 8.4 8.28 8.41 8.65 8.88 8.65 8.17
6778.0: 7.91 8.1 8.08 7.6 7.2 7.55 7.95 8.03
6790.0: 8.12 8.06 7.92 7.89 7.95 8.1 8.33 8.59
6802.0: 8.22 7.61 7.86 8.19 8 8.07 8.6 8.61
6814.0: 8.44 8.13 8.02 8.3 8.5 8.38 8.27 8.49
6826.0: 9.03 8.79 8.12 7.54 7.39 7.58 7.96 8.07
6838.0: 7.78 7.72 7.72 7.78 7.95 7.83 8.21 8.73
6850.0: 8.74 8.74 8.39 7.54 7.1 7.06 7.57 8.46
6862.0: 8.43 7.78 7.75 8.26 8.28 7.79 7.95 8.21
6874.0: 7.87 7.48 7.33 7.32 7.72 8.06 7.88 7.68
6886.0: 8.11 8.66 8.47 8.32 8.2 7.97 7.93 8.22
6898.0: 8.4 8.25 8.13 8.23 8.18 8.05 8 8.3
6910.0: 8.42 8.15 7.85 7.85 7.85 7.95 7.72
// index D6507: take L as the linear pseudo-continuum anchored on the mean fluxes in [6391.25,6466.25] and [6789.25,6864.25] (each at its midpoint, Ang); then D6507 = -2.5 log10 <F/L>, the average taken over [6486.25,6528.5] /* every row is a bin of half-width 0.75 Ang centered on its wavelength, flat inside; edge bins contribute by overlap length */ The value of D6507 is 0.04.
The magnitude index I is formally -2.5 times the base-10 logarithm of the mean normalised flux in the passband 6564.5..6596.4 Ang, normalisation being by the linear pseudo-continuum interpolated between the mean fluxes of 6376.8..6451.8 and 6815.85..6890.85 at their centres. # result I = -0.25 mag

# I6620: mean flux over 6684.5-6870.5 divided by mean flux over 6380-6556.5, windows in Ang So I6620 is 1.0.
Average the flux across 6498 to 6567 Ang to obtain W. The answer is 11.1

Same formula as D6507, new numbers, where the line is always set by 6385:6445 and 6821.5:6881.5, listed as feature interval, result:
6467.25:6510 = 0.02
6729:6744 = -0.21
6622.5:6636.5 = 0.06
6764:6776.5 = -0.05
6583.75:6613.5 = -0.08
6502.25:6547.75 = -0.02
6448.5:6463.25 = 0.03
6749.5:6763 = 0.02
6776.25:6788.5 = 0.03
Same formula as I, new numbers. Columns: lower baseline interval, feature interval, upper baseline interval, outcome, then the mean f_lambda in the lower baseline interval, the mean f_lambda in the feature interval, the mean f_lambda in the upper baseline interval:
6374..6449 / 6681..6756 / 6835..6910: -0.12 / 8.46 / 9.13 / 8.02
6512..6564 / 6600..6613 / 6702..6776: 0.27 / 11.2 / 8.19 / 9.18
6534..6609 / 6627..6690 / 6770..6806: 0.23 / 11.3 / 8.12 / 8.07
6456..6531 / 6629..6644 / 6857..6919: 0.04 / 8.21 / 7.85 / 8.01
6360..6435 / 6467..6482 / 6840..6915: -0.02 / 8.39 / 8.5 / 8.03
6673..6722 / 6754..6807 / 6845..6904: 0.06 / 9.08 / 8.12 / 8.03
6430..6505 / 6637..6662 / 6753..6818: -0.01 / 8.32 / 8.27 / 8.13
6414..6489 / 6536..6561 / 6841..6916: -0.20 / 8.45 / 10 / 8.03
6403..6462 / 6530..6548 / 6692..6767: -0.04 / 8.49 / 9.03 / 9.12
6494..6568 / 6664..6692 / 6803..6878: 0.17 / 10.8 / 8.12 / 8.05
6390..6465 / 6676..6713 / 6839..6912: 0.00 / 8.43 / 8.21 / 8.03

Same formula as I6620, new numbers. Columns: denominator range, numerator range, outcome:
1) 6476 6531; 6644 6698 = 1.01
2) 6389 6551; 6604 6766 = 1.01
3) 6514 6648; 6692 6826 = 0.88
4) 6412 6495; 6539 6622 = 1.31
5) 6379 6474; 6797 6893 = 0.96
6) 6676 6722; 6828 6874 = 0.87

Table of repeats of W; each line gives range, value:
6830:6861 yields 7.9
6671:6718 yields 8.94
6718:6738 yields 10.3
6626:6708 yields 8.14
